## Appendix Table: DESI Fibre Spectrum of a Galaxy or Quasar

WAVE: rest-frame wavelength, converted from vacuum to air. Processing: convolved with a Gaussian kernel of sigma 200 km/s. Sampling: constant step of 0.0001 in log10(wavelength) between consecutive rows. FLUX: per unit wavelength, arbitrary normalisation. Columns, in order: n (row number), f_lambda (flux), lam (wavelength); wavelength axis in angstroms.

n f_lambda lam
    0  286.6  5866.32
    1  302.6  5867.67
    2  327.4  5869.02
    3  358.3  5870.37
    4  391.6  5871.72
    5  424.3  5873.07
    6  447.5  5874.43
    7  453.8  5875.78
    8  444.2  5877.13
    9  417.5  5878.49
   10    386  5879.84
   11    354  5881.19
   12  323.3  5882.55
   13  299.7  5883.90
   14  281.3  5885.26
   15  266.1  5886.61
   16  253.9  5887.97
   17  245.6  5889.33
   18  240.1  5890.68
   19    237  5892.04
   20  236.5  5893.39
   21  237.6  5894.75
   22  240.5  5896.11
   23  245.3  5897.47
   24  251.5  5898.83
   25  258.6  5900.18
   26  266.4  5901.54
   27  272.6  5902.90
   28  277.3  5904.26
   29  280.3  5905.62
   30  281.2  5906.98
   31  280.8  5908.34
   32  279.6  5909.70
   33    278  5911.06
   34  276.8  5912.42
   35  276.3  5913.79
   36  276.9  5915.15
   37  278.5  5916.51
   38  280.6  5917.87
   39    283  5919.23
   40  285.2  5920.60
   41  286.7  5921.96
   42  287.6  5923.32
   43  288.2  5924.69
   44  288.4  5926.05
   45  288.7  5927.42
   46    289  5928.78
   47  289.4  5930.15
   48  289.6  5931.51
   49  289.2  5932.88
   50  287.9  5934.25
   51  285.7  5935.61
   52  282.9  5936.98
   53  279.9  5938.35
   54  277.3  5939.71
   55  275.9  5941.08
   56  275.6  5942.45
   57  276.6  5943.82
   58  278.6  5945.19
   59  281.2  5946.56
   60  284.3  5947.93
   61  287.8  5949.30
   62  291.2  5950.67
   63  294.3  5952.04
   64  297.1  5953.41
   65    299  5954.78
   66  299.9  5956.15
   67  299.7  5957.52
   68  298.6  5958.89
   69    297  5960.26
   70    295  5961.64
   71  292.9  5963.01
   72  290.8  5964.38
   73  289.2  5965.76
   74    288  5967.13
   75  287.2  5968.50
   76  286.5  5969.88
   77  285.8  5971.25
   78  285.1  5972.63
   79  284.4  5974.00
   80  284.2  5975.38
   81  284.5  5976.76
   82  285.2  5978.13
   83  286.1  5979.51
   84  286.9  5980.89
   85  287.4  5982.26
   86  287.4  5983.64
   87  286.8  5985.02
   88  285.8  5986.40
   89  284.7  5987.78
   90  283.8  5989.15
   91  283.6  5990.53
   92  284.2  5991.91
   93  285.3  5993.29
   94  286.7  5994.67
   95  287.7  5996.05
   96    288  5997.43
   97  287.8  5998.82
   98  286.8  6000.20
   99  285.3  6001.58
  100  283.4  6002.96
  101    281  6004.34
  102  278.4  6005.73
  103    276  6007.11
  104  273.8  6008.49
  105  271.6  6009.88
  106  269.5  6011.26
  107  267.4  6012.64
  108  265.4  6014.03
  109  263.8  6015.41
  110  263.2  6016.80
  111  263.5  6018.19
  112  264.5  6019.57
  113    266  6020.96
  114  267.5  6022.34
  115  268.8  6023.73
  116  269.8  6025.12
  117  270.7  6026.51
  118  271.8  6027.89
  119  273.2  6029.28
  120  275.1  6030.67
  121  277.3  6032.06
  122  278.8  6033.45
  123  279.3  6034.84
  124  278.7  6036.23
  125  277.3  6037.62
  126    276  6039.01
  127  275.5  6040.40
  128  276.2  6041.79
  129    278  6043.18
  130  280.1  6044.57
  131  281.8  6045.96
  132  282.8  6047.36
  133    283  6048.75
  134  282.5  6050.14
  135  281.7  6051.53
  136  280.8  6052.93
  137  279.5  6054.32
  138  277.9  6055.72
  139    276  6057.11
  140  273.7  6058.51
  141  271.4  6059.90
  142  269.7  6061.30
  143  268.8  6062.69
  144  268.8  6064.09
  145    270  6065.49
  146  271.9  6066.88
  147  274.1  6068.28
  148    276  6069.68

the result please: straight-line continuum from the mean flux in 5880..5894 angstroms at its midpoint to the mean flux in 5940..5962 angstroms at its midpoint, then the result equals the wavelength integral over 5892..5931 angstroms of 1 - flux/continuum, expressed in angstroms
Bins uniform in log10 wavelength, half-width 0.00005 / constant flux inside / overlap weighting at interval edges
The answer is 1.3 angstroms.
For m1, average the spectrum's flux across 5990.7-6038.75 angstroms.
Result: 276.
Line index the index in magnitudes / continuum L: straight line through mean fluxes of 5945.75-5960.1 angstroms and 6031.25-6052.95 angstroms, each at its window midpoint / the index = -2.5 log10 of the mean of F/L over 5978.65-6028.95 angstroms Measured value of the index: 0.03 mag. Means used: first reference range 293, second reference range 279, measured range 278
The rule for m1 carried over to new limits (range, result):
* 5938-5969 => 289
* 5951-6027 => 283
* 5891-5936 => 274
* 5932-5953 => 283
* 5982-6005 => 286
